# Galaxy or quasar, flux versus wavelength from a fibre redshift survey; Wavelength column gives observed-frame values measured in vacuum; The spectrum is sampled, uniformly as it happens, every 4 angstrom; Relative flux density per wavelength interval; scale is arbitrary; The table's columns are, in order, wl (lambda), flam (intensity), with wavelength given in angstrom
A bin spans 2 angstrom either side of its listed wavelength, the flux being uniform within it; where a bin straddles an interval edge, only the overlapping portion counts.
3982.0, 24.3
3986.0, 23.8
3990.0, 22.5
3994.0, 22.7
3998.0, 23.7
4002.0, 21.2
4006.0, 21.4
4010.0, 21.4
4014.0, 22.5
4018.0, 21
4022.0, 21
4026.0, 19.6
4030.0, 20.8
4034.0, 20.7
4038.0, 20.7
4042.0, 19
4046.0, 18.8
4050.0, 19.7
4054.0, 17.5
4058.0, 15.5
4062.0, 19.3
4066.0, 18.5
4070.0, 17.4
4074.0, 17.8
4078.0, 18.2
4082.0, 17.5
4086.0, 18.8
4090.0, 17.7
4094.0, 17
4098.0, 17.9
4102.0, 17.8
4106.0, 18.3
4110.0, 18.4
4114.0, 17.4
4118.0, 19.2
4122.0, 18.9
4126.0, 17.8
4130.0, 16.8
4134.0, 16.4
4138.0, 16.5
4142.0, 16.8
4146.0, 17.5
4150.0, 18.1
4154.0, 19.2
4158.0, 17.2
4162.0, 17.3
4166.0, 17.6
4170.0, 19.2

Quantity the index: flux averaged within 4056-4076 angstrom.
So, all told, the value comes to 17.7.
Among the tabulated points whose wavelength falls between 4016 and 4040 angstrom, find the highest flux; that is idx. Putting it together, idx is 21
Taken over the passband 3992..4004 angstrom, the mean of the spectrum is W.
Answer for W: 22.5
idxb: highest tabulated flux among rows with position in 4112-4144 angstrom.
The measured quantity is 19.2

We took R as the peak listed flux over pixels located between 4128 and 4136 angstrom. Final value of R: 16.8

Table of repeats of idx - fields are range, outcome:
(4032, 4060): 20.7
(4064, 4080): 18.5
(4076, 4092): 18.8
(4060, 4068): 19.3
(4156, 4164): 17.3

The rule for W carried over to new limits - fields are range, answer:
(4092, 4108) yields 17.8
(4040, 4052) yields 19.2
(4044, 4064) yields 18.2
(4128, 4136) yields 16.6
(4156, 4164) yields 17.2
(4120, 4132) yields 17.8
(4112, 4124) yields 18.5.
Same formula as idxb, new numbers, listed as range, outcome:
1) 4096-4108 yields 18.3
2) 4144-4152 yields 18.1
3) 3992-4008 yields 23.7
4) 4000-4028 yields 22.5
